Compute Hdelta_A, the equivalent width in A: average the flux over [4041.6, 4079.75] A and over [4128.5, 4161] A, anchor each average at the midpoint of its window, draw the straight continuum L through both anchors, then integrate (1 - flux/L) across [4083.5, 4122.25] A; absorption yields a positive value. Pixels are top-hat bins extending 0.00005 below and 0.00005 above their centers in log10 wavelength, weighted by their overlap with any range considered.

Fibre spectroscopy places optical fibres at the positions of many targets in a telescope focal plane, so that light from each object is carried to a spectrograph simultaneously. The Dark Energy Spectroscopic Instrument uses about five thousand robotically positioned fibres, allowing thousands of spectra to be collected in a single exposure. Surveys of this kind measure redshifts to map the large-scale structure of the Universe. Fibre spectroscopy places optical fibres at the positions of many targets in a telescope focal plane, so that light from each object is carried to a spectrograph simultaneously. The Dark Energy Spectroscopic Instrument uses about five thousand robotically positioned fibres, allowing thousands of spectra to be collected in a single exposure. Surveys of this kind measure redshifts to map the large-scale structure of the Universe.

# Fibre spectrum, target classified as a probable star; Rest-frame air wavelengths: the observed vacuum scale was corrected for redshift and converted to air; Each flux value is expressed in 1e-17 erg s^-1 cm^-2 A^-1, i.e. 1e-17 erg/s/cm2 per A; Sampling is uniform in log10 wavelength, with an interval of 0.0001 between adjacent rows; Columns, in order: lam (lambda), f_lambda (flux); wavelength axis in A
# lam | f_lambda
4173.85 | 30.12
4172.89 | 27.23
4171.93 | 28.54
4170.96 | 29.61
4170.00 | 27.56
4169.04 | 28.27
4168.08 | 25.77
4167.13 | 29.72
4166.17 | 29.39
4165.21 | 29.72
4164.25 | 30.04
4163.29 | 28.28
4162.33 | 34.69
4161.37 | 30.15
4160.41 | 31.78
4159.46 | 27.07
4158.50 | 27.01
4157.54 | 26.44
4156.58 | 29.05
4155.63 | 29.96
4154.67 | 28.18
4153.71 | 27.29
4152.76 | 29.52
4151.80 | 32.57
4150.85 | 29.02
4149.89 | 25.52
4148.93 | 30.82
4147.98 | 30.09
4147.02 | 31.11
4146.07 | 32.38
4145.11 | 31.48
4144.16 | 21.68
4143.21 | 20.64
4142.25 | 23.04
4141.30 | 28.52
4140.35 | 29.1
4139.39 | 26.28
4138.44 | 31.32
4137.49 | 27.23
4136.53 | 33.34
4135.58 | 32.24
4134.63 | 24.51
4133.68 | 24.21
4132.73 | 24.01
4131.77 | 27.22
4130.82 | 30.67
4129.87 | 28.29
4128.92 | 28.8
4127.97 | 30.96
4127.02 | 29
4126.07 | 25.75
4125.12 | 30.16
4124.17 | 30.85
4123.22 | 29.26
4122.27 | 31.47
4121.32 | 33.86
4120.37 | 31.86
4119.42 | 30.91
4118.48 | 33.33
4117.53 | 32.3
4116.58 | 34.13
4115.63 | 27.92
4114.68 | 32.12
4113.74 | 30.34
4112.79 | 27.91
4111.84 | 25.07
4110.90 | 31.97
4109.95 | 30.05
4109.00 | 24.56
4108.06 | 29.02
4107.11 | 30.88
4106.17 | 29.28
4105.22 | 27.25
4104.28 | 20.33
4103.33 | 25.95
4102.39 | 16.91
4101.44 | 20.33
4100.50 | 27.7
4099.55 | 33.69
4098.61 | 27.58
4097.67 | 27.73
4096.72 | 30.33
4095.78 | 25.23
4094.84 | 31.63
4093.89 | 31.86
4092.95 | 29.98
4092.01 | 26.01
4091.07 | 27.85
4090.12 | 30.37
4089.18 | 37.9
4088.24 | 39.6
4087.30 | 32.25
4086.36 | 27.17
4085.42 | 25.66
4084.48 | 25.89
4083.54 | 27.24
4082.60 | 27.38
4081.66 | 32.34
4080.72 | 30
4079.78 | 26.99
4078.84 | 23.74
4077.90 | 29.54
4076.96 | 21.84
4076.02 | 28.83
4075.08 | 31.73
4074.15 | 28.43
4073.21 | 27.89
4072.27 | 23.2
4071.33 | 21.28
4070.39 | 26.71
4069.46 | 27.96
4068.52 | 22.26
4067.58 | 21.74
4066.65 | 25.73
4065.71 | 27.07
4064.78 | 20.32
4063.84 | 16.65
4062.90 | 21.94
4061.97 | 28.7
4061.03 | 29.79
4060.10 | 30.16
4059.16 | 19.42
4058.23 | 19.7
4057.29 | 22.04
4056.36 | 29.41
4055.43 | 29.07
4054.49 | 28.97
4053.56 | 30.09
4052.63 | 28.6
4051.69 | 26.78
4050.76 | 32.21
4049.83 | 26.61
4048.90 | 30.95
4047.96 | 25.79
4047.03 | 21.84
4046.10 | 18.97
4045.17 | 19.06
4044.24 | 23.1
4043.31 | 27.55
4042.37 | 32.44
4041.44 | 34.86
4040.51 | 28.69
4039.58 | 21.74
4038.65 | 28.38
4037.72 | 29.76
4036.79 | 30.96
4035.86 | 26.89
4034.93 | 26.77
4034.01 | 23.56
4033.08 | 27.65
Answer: -3.0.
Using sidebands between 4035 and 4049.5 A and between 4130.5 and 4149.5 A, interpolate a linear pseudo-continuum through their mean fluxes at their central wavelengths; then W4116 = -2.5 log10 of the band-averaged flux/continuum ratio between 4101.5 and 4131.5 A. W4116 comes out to -0.05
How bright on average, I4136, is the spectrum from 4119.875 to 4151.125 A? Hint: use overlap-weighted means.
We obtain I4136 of 28.6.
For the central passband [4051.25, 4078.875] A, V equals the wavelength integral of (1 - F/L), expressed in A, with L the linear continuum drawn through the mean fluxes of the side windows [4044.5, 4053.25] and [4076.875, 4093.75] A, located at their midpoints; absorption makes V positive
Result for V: 1.6 A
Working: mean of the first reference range 25.7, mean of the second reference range 29.2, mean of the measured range 25.7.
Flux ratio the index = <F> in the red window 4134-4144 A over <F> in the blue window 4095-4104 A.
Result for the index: 1.04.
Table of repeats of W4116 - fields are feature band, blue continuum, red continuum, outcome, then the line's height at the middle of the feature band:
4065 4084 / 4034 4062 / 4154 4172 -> 0.035 mag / 27.4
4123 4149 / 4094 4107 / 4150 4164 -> 0.001 mag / 28.3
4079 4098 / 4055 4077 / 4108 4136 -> -0.105 mag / 26.9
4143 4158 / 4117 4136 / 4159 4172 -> 0.029 mag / 29.4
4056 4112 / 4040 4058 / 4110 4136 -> 0.050 mag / 28.3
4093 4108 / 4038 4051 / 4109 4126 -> 0.089 mag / 29.6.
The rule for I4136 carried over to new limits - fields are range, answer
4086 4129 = 29.3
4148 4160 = 28.6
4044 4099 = 27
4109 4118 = 29.9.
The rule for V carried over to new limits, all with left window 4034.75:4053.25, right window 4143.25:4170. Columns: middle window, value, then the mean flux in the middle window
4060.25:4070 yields 1.1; 24.4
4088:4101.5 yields -1.0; 30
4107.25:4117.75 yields -0.5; 29.5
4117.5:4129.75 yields -0.9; 30.5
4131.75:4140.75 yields 0.2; 27.9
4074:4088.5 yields -0.4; 28.5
